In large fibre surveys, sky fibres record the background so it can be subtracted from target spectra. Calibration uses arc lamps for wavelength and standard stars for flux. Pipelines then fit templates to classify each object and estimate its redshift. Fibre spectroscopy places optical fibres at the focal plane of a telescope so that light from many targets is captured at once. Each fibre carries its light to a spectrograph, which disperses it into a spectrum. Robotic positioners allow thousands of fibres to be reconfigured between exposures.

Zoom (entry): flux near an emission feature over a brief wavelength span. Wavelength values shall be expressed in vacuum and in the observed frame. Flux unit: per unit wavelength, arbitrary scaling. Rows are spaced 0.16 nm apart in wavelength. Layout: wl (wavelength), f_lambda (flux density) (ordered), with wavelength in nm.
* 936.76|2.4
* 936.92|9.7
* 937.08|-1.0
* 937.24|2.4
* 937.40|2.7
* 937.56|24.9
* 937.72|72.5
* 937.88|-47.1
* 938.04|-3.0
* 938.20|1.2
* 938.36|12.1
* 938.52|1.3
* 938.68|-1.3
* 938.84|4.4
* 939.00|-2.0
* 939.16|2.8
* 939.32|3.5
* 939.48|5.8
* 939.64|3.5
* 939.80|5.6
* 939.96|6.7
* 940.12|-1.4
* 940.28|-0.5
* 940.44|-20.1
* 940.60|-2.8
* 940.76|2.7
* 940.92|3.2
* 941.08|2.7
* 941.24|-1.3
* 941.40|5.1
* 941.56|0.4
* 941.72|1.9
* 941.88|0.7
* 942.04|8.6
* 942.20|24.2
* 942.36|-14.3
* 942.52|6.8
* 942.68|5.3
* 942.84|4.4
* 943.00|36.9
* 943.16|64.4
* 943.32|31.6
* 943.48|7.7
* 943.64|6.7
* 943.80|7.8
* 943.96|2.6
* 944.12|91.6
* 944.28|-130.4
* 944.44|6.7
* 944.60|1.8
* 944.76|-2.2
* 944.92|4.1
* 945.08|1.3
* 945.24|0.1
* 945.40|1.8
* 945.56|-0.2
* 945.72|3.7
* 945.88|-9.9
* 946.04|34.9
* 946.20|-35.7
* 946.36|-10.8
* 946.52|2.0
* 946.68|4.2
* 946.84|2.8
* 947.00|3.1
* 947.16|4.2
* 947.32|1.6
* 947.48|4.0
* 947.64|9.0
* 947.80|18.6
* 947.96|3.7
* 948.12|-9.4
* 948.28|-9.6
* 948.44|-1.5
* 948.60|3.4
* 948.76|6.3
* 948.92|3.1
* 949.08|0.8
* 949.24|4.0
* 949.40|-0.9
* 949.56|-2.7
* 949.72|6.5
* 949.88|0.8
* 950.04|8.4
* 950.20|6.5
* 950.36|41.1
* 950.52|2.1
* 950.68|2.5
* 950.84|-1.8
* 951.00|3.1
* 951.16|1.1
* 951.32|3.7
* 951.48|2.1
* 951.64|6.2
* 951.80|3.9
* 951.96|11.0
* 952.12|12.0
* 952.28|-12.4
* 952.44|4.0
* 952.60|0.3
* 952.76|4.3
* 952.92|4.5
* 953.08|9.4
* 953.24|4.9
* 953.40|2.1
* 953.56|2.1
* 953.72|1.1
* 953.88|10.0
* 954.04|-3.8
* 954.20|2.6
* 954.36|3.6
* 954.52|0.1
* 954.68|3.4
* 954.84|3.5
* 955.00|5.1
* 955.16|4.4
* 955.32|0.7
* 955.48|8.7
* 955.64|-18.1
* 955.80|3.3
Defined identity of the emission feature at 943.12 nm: [O III]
